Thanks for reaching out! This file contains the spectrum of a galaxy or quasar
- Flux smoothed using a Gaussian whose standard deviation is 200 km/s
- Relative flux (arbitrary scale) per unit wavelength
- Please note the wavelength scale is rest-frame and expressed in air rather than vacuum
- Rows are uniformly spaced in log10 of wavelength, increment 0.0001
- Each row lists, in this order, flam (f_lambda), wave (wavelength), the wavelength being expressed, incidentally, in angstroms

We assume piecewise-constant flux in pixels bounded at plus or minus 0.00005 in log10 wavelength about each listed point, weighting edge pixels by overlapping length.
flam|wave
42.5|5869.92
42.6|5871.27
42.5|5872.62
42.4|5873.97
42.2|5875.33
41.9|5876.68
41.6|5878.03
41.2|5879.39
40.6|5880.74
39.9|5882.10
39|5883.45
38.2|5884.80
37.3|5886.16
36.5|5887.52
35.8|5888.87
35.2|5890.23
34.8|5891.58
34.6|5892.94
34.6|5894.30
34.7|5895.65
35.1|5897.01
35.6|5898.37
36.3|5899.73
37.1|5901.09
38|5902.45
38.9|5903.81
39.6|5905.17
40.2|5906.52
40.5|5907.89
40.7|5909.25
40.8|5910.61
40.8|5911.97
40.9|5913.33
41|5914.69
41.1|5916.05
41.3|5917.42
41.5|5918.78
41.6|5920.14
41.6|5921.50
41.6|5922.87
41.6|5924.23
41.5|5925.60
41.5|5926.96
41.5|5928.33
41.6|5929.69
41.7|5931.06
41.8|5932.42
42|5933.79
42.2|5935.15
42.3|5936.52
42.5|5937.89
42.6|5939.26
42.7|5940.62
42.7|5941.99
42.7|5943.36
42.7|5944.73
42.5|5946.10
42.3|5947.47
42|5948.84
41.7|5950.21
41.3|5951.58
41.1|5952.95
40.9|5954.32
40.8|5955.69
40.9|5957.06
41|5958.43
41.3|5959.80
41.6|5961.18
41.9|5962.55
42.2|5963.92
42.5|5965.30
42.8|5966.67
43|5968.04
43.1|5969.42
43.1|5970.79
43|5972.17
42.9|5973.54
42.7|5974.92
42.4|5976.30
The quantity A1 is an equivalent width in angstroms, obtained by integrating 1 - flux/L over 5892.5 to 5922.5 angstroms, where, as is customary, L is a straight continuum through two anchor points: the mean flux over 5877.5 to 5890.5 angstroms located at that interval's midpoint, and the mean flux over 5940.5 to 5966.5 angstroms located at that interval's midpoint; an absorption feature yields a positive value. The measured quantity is 0.5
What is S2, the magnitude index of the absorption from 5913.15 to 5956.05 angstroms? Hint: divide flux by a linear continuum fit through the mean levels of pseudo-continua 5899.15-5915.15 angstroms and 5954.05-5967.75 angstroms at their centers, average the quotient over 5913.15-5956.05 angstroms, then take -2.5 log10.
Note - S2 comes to -0.03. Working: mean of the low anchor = 39.6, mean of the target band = 41.8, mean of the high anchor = 41.7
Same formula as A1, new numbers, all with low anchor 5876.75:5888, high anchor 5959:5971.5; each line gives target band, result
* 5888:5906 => 1.7 angstroms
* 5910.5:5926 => -0.2 angstroms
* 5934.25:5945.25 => -0.3 angstroms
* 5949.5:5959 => 0.2 angstroms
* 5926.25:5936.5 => -0.2 angstroms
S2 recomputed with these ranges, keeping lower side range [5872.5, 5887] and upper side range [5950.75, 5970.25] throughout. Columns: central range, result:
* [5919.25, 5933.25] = -0.010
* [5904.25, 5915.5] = 0.011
